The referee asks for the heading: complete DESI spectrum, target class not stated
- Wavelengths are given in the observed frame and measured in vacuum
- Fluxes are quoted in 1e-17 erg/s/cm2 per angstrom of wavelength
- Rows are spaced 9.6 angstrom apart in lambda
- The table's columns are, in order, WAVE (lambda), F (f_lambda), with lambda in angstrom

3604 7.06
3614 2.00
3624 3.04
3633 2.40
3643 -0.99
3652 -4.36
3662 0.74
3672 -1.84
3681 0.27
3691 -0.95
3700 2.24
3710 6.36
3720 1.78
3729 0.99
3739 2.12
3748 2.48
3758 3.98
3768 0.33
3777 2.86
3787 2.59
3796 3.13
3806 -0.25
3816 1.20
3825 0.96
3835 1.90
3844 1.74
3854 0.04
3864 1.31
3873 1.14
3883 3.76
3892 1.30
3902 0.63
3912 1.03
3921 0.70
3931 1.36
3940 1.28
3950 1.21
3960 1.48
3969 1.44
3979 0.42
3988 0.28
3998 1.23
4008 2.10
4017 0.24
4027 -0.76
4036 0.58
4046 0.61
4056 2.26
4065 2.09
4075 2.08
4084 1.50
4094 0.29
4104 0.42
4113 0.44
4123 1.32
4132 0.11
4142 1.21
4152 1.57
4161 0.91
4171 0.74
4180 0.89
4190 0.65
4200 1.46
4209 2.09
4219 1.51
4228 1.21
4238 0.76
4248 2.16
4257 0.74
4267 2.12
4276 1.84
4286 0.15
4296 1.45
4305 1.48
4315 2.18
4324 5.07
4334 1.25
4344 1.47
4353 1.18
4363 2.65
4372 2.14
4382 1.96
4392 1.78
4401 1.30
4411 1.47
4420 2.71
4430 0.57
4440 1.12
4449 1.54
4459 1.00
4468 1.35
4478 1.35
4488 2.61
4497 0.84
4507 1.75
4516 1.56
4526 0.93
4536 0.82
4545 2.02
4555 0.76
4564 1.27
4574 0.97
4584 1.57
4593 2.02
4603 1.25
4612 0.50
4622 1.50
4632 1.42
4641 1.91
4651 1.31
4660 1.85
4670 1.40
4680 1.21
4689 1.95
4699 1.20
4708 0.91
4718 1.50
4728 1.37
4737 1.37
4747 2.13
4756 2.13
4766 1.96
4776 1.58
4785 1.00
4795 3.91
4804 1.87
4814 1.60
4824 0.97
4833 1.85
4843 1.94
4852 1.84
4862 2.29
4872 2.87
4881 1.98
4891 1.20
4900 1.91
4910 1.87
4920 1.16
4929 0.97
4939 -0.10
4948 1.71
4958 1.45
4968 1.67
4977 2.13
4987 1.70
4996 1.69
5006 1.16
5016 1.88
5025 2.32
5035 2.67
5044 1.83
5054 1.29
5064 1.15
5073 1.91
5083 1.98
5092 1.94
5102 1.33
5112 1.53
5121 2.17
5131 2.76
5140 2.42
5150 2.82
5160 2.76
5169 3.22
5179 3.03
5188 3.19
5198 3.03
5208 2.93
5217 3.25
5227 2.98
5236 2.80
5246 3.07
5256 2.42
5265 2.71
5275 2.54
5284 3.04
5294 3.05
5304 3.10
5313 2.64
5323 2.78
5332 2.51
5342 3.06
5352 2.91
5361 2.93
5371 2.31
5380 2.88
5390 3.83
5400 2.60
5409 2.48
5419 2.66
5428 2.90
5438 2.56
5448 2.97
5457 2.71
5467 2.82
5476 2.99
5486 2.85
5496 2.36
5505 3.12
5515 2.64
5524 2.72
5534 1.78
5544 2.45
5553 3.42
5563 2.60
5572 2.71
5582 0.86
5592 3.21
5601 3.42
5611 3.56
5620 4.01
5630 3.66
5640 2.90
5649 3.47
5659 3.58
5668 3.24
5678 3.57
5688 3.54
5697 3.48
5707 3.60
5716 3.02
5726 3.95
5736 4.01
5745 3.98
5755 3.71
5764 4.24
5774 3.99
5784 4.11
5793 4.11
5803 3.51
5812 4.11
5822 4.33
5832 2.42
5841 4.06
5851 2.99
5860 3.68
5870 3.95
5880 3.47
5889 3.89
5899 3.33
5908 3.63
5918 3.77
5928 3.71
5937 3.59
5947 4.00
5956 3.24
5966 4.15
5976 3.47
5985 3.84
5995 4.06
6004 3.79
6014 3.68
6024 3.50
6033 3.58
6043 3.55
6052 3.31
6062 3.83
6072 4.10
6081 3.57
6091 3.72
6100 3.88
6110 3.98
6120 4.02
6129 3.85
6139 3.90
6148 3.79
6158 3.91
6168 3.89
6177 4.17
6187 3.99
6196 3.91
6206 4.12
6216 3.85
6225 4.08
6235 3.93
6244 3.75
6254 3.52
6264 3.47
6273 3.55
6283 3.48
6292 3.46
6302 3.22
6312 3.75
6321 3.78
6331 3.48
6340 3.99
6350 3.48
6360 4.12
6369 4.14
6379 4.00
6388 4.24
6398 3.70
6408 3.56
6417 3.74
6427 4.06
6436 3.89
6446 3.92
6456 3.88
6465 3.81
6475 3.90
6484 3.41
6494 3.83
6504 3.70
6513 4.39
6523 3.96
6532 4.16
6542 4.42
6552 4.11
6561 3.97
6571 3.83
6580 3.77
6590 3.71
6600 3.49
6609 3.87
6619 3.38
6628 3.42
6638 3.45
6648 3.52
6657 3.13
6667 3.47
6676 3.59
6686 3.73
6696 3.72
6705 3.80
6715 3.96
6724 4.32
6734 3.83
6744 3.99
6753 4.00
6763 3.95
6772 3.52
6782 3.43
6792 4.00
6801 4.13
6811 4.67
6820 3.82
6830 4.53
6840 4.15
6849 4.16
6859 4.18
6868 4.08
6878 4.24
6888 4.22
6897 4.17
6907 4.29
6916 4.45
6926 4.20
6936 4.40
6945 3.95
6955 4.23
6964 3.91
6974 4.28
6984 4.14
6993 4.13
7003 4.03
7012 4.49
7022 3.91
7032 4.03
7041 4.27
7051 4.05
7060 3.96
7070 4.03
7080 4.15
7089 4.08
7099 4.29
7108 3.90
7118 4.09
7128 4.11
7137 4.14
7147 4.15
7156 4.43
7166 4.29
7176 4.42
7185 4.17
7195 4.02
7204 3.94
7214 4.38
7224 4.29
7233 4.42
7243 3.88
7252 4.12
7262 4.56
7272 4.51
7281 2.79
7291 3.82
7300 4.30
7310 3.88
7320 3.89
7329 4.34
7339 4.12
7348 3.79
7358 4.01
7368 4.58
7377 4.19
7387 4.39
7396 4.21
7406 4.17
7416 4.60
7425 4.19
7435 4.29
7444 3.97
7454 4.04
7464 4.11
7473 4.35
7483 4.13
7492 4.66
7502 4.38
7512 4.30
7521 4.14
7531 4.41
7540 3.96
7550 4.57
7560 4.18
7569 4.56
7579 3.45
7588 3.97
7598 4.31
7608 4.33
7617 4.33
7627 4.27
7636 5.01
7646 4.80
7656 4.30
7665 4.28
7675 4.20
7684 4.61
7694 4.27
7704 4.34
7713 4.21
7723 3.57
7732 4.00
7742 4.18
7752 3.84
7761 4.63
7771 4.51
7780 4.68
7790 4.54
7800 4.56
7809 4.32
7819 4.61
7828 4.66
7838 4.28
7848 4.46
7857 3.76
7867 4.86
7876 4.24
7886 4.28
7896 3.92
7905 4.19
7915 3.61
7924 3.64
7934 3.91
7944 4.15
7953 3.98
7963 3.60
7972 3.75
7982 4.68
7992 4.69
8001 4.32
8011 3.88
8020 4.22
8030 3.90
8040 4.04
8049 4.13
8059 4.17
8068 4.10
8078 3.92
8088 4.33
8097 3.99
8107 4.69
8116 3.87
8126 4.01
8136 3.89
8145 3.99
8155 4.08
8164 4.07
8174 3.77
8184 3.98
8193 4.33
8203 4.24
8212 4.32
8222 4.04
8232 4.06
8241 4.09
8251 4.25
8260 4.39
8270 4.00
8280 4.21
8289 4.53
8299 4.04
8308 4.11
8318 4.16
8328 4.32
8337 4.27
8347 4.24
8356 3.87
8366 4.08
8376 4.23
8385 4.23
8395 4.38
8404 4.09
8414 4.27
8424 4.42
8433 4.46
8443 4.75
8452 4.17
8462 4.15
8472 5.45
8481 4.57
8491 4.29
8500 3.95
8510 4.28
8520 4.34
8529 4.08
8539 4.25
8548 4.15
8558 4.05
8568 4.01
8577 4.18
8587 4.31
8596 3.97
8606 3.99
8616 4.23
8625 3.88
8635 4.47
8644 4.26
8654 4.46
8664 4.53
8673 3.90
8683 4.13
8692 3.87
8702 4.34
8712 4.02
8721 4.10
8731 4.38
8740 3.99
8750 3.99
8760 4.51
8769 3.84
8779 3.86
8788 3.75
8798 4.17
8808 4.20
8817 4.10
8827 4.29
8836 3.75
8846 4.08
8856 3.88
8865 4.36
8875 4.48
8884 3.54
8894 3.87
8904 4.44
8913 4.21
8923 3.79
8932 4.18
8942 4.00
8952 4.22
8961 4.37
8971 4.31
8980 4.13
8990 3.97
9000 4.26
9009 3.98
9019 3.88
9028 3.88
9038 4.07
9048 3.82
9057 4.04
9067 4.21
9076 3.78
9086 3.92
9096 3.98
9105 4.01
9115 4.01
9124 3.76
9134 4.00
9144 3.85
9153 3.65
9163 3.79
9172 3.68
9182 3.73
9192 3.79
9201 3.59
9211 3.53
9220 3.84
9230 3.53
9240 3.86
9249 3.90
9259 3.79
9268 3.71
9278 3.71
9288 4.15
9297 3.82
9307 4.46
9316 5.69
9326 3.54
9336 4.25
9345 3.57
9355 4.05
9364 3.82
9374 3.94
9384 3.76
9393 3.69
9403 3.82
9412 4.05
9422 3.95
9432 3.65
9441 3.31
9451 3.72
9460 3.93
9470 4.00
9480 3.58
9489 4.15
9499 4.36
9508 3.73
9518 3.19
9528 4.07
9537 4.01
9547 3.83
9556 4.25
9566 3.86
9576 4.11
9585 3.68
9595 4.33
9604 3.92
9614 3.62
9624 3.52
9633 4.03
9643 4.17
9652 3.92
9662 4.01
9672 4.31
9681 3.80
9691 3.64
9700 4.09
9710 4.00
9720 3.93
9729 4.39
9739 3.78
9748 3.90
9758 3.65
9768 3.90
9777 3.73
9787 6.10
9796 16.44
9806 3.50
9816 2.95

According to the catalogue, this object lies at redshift 0.287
